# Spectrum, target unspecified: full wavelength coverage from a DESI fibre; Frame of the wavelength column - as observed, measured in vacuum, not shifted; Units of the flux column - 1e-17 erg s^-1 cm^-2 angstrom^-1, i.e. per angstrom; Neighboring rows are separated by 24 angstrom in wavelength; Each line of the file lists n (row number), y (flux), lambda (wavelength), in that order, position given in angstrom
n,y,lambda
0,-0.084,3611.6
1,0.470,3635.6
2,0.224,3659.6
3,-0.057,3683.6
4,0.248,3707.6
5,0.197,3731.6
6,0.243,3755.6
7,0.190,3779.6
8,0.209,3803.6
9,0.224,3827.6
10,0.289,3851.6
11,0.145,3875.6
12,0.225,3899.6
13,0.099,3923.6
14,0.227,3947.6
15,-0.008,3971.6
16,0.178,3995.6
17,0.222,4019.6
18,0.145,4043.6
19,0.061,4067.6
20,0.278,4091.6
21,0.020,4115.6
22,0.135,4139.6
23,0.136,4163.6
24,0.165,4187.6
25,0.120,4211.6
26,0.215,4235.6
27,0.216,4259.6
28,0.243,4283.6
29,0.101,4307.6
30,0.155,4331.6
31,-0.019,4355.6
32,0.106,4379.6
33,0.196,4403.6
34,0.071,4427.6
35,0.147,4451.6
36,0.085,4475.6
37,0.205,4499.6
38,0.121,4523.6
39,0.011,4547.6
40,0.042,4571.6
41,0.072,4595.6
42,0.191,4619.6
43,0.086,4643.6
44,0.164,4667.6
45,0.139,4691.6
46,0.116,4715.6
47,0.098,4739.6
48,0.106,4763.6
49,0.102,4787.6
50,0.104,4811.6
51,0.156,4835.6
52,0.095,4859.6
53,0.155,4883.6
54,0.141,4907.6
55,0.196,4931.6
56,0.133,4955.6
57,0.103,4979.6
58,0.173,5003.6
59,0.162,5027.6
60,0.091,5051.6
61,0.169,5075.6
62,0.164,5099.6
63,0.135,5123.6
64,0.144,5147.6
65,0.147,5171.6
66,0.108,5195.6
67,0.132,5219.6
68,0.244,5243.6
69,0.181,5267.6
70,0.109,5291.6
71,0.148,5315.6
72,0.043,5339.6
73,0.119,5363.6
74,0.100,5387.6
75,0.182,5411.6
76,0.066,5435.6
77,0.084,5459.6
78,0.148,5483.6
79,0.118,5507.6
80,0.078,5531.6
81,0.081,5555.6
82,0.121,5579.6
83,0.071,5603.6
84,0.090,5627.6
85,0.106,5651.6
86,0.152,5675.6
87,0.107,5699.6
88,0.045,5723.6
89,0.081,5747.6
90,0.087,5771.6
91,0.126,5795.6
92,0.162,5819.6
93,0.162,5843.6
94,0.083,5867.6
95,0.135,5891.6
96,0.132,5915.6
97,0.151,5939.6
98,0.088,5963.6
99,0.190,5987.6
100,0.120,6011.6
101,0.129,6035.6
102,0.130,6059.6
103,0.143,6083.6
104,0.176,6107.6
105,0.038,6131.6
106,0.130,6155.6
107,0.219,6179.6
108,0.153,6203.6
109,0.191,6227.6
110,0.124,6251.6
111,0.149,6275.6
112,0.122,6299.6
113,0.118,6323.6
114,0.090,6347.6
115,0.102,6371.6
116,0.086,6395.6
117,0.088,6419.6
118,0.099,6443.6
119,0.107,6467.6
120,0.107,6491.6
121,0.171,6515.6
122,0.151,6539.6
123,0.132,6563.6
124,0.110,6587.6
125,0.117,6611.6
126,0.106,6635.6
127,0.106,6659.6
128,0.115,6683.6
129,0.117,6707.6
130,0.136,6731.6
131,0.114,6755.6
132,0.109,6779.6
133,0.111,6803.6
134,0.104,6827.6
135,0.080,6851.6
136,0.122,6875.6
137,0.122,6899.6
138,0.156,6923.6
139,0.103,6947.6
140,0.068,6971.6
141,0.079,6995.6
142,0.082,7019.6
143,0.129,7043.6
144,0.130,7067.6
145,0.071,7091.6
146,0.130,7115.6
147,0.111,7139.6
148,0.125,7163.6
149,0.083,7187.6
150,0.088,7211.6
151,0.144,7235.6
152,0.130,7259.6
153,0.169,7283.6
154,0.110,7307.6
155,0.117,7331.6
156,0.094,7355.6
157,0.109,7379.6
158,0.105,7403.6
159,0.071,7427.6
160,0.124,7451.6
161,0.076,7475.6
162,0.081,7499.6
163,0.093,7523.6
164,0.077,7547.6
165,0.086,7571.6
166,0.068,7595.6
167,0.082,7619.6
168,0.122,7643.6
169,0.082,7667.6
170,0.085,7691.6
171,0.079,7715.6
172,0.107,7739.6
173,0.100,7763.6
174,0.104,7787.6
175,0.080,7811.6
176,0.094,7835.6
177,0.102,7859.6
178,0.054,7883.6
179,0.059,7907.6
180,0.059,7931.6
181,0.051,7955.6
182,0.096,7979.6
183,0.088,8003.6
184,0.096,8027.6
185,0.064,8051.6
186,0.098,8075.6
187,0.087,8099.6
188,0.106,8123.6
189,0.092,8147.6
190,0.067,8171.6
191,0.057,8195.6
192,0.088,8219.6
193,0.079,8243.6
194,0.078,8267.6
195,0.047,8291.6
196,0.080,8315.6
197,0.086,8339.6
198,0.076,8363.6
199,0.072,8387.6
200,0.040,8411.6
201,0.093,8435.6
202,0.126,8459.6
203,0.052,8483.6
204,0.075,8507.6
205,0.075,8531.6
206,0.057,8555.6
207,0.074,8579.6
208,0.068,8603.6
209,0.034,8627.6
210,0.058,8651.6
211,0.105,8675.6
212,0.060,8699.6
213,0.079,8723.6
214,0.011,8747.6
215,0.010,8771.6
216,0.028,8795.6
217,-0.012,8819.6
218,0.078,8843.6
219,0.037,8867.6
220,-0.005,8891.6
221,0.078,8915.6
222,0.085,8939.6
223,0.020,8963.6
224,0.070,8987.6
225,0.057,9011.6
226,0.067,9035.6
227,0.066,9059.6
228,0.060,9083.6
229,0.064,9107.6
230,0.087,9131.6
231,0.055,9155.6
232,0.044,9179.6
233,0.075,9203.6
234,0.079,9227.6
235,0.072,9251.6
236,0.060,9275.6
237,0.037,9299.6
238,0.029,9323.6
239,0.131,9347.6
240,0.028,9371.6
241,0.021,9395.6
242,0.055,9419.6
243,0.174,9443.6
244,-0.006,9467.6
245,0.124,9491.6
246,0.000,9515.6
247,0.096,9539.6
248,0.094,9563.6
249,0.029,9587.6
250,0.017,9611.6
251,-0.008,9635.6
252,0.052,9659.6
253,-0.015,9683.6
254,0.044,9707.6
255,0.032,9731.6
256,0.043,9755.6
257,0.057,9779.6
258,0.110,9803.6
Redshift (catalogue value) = 0.06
